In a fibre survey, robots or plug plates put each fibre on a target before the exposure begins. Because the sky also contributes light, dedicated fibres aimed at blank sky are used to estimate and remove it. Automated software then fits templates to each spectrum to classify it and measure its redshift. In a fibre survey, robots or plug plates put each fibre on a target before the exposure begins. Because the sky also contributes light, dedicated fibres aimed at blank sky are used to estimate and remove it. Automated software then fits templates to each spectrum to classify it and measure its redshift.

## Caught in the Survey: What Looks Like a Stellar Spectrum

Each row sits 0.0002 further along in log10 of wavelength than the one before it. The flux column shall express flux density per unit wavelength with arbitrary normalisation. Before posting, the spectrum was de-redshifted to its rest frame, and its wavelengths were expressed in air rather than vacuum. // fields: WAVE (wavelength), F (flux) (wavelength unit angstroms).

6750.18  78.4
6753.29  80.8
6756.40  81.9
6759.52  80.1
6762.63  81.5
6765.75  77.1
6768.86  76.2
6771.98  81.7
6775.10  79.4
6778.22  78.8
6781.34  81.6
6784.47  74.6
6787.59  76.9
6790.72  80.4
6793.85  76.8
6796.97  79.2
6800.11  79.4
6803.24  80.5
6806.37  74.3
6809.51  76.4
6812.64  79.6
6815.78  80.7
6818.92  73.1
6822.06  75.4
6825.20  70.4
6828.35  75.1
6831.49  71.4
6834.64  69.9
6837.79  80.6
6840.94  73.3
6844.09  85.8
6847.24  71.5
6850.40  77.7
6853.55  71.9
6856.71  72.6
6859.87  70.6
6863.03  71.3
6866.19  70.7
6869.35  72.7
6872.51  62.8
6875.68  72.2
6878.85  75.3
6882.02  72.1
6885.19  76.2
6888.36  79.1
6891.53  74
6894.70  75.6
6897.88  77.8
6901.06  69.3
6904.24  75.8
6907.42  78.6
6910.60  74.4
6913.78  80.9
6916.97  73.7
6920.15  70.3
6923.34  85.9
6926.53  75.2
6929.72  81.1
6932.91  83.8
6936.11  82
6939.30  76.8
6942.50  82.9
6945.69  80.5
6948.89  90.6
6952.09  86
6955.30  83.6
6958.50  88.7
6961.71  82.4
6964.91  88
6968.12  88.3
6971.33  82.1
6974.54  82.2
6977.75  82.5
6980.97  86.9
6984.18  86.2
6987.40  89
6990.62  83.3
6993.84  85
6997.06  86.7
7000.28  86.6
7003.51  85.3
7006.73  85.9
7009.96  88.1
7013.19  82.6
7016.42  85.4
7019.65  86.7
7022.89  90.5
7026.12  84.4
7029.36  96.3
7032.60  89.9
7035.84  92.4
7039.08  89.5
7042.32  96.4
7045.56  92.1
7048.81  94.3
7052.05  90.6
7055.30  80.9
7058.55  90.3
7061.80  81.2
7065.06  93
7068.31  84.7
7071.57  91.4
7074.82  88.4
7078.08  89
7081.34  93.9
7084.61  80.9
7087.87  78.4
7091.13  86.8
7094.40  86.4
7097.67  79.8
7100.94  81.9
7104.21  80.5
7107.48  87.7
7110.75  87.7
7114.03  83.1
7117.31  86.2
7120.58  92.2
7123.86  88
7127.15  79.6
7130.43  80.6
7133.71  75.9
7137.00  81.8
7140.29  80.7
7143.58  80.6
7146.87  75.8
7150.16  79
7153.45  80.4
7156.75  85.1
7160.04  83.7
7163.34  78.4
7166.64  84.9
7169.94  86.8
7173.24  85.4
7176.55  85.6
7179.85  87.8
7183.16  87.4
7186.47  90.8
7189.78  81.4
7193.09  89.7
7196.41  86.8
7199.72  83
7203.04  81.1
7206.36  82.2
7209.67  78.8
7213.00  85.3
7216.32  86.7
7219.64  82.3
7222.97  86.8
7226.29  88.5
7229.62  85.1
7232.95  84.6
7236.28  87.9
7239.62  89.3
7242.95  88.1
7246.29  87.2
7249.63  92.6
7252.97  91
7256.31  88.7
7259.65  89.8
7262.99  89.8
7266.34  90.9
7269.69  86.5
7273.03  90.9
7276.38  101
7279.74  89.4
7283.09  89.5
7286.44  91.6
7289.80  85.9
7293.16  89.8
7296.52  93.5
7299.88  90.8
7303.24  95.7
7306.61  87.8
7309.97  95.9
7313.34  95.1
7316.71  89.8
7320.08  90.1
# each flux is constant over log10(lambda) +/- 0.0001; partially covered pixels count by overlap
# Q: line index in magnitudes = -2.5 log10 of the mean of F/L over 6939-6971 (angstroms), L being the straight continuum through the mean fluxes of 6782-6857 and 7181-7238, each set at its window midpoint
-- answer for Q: -0.074 mag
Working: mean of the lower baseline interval 76.3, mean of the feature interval 85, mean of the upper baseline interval 85.2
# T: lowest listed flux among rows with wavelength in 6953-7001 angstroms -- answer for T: 82.1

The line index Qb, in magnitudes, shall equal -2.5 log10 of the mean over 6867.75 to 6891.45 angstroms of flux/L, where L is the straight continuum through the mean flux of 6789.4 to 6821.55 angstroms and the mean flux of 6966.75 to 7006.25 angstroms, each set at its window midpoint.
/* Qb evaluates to 0.11 mag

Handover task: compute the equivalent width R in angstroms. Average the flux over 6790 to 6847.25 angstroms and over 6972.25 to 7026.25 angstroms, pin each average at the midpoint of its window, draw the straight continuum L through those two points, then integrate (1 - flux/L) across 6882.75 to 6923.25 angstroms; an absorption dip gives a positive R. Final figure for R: 2.5 angstroms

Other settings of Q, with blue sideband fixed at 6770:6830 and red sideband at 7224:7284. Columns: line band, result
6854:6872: 0.12 mag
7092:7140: 0.03 mag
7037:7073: -0.07 mag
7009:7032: -0.06 mag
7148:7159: 0.07 mag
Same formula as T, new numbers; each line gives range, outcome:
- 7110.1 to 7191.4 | 75.8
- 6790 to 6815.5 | 74.3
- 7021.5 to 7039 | 84.4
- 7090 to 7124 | 79.8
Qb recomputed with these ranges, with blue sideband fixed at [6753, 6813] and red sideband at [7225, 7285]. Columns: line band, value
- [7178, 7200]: 0.01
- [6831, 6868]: 0.09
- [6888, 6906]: 0.09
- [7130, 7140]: 0.10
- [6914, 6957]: 0.02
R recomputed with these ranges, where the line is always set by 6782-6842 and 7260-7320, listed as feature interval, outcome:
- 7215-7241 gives 0.9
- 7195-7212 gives 1.2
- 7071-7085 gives -0.8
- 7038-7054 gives -1.7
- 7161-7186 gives 0.6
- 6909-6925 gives 0.5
